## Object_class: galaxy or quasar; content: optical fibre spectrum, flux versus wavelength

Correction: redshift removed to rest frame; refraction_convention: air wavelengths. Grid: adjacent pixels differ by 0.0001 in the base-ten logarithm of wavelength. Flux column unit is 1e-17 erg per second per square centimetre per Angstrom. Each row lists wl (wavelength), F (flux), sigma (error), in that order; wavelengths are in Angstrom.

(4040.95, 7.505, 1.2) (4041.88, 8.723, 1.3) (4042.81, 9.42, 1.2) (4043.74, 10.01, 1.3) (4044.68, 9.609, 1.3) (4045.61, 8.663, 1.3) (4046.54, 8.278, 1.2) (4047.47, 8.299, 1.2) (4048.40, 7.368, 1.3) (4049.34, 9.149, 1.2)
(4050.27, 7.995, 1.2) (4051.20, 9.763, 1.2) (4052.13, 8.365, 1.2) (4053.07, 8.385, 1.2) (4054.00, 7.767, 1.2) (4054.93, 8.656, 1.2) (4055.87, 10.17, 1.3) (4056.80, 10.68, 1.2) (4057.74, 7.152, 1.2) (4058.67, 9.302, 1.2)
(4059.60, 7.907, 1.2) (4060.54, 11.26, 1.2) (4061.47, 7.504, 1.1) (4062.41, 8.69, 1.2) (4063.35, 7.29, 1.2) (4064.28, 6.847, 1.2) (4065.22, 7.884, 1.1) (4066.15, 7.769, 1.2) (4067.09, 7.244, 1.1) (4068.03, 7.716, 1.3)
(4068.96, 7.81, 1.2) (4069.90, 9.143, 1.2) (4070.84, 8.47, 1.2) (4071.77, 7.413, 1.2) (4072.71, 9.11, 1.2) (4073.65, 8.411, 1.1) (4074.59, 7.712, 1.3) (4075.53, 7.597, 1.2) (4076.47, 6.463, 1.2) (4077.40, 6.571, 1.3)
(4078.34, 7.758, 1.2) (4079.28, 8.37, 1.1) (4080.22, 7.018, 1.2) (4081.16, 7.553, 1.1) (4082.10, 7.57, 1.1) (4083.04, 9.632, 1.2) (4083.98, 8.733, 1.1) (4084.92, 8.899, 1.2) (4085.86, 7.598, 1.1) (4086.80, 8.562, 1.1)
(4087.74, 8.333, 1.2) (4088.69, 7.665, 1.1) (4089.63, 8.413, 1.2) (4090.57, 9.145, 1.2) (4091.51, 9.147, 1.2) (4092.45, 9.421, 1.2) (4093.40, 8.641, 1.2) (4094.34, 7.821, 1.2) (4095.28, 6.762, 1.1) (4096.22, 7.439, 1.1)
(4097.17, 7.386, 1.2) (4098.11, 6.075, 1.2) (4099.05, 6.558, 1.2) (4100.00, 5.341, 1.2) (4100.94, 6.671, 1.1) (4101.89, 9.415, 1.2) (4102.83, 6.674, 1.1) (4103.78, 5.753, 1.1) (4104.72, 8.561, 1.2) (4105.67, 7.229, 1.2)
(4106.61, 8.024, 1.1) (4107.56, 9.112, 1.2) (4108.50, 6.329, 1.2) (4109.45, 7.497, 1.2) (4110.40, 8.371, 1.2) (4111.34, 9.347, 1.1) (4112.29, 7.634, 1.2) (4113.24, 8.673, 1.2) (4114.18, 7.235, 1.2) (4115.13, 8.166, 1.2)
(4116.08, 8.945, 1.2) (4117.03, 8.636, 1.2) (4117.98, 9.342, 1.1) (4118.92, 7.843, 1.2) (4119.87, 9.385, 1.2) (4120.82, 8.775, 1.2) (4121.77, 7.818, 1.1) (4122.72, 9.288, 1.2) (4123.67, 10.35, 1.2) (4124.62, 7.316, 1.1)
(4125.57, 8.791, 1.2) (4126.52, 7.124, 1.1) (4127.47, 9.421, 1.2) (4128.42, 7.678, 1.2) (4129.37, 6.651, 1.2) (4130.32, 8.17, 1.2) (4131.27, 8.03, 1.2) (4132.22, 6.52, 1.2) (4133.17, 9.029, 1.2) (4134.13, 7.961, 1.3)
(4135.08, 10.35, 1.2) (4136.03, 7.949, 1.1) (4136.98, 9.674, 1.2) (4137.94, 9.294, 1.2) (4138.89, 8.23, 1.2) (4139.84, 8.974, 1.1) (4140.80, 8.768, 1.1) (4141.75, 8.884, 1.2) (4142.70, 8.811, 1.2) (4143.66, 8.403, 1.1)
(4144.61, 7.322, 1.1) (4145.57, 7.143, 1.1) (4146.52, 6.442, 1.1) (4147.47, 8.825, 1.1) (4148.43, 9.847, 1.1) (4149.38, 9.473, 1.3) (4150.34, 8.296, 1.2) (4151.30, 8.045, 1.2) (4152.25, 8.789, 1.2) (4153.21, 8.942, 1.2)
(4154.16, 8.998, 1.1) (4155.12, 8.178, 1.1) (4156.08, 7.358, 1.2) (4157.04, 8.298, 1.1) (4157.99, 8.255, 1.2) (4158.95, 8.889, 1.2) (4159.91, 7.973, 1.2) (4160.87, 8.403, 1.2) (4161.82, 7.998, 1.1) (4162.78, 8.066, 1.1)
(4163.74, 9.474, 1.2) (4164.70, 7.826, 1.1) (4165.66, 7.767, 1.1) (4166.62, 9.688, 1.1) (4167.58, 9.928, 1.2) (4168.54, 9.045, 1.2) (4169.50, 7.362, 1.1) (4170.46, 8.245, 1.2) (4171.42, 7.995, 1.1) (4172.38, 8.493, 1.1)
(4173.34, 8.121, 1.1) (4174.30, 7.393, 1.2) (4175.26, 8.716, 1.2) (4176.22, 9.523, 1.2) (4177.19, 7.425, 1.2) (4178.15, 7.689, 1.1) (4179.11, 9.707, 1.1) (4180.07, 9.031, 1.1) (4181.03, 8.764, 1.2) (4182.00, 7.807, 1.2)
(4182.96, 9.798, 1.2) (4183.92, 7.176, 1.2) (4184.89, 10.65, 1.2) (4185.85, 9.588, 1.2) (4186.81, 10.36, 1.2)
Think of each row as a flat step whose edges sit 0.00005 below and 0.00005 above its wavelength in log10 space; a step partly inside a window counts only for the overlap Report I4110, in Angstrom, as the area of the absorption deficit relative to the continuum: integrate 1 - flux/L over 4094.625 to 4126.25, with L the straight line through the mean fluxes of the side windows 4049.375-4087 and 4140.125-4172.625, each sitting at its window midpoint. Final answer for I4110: 1.6 Angstrom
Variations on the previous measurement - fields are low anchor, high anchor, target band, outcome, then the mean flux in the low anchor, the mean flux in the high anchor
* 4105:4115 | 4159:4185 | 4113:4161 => -1.38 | 7.96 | 8.5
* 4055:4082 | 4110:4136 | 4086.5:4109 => 1.57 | 8.1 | 8.4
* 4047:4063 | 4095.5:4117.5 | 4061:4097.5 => 0.85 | 8.72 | 7.6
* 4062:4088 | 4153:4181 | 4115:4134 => -0.36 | 7.93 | 8.44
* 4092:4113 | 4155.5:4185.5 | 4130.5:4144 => -1.00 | 7.56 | 8.48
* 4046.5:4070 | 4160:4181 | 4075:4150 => 2.84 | 8.39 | 8.47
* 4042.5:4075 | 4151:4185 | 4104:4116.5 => 0.66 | 8.49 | 8.47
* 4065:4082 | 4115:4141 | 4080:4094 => -0.85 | 7.77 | 8.52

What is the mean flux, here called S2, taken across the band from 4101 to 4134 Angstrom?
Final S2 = 8.13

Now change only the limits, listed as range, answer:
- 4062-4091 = 7.98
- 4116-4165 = 8.45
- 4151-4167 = 8.41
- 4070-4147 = 8.08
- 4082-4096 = 8.43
